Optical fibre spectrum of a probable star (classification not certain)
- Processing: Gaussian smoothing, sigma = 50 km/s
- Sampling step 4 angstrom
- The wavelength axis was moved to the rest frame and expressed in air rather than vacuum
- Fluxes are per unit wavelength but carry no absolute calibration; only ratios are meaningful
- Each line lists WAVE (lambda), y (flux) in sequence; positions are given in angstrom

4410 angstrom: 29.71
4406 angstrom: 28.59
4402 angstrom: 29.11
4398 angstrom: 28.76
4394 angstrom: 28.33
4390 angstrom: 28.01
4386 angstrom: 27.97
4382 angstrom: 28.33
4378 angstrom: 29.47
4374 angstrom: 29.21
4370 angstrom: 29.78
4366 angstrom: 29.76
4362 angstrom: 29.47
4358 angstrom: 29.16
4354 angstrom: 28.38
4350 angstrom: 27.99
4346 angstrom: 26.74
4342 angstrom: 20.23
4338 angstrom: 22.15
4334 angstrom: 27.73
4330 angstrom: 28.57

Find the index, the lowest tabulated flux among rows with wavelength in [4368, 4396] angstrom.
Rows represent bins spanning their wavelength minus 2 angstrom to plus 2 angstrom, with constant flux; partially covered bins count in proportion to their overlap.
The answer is 27.97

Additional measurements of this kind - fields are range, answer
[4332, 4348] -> 20.23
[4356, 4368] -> 29.16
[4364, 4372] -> 29.76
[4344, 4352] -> 26.74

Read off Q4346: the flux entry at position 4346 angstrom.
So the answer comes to 26.74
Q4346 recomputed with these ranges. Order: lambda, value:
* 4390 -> 28.01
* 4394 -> 28.33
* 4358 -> 29.16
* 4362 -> 29.47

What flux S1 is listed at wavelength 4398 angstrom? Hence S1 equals 28.76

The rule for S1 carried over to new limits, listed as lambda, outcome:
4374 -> 29.21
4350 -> 27.99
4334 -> 27.73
